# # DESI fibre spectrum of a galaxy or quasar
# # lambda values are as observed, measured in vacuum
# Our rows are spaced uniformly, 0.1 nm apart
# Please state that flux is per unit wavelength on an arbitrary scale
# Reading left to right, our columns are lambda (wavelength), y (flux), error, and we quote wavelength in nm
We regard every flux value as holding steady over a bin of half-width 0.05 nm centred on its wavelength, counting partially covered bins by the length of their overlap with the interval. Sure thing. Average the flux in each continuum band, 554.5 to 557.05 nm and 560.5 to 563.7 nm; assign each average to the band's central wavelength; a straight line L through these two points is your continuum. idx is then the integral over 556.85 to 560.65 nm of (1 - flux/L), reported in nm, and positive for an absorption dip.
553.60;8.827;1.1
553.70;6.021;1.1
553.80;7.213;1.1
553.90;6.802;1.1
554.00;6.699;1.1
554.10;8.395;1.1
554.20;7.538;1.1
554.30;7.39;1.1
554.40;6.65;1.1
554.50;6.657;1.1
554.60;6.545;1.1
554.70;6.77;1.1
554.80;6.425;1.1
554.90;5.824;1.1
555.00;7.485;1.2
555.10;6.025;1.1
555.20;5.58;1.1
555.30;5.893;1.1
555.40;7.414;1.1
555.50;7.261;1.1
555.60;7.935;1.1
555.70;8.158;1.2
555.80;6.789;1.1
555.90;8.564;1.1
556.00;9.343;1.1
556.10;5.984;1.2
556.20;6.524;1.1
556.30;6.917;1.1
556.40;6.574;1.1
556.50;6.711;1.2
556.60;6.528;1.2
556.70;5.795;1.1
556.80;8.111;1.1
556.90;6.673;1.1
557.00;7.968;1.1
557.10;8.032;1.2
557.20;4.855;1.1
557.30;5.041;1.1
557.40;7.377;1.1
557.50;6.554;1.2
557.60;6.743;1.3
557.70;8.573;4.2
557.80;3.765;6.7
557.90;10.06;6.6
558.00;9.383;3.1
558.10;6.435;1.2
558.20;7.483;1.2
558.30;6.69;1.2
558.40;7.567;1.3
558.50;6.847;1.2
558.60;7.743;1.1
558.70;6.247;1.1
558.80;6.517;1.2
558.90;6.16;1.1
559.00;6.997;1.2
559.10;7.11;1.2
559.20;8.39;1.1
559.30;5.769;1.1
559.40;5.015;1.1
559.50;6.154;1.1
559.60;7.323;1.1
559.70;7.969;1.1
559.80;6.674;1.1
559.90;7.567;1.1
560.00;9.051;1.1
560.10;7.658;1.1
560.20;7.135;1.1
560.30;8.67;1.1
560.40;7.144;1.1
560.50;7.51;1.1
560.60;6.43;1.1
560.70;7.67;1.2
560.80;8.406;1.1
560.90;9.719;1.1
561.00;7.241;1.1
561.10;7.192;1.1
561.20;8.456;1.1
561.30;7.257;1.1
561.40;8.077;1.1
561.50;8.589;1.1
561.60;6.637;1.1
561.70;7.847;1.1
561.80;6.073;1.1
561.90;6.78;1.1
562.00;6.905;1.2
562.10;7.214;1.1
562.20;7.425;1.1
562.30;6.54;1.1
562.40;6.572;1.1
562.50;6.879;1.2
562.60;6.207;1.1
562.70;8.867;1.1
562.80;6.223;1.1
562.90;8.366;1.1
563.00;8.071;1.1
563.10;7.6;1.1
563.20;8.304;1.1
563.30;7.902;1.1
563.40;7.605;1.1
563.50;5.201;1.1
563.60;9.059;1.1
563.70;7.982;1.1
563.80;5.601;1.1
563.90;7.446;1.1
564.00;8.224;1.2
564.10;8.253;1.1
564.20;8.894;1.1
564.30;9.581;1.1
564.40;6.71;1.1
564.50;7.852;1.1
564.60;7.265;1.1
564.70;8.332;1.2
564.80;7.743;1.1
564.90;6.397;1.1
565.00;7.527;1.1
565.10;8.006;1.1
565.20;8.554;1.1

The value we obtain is 0.06 nm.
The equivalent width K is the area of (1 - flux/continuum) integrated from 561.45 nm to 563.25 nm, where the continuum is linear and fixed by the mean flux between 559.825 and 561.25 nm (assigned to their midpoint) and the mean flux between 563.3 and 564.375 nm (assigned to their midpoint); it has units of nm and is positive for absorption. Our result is 0.118 nm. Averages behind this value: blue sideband 7.83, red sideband 7.77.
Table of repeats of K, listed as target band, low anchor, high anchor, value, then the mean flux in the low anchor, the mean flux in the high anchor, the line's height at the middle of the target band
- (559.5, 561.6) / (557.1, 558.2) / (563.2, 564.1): -0.149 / 6.96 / 7.48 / 7.21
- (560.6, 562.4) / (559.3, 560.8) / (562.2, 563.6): -0.043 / 7.27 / 7.33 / 7.3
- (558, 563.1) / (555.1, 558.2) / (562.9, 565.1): 0.073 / 7.04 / 7.72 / 7.4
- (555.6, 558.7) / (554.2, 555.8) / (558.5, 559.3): -0.109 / 6.82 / 6.93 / 6.88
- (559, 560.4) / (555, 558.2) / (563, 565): 0.011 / 7.03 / 7.69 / 7.31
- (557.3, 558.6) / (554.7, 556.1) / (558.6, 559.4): -0.079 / 7.08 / 6.7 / 6.81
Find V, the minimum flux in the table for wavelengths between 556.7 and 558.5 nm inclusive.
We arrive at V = 3.765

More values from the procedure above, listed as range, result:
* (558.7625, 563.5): 5.015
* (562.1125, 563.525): 5.201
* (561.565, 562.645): 6.073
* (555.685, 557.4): 4.855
